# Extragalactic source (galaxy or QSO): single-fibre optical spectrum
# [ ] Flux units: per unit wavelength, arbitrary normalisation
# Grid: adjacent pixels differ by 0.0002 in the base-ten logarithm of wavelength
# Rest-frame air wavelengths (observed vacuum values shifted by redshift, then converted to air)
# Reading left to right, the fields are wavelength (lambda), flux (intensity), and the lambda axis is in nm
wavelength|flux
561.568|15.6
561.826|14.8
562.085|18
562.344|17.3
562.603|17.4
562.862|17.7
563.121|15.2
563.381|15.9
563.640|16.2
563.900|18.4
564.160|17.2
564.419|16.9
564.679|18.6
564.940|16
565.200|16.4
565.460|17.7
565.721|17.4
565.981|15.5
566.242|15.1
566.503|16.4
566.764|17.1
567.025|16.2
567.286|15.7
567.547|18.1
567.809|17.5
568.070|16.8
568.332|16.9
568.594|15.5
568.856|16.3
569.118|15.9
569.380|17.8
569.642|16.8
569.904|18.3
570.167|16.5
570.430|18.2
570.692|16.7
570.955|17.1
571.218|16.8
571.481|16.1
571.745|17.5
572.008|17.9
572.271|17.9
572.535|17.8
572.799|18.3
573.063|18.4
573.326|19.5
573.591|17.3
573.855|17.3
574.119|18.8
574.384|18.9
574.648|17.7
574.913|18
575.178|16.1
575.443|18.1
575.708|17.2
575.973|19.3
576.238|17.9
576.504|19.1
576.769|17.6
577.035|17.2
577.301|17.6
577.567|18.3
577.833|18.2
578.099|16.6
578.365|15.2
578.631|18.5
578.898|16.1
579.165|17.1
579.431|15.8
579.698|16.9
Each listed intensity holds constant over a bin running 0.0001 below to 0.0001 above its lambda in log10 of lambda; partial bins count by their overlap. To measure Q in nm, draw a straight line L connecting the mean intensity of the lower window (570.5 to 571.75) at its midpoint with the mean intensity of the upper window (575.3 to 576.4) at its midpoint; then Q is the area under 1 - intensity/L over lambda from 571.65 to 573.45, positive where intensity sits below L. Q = -0.10 nm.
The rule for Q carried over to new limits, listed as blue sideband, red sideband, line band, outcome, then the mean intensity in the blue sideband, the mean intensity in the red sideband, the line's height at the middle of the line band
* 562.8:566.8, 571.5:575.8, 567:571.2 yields 0.09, 16.7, 17.9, 17.3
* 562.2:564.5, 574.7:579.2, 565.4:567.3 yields 0.08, 16.9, 17.5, 17.1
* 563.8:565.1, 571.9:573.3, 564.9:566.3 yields 0.08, 17.4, 18.2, 17.5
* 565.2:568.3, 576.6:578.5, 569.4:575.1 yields -0.24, 16.7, 17.3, 17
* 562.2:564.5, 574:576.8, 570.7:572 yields 0.05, 16.9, 18.1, 17.7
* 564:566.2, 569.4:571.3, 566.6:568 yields 0.01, 16.9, 17.2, 17.1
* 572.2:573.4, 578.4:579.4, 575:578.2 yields -0.06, 18.4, 16.9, 17.4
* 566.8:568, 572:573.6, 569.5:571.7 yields 0.08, 16.9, 18.2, 17.7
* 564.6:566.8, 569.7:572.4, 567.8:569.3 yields 0.05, 16.6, 17.3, 17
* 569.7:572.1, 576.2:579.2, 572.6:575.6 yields -0.12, 17.2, 17.4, 17.3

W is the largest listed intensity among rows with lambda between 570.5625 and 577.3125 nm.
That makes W 19.5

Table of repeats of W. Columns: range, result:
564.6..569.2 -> 18.6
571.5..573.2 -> 18.4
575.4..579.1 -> 19.3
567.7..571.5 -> 18.3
